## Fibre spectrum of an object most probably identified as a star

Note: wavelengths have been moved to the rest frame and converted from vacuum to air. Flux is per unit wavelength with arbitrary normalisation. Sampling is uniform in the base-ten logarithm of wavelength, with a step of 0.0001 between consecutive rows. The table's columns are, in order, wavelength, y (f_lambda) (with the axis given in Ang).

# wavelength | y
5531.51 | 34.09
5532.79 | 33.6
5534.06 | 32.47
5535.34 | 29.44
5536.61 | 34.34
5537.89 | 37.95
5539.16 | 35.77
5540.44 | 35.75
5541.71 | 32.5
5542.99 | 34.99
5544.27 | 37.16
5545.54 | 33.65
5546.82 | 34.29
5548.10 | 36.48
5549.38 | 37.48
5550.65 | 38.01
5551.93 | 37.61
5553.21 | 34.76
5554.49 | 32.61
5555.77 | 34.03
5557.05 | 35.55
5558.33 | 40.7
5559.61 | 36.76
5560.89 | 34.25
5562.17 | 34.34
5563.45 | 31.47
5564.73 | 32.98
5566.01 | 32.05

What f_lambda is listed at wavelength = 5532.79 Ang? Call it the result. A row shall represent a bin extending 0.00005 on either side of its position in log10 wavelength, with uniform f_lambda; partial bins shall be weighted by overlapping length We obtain 33.6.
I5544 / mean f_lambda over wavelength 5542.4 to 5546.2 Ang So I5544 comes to 35.3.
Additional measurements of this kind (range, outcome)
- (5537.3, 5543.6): 35.4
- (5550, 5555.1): 35.8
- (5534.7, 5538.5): 33.9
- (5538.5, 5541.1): 35.8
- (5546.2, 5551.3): 36.6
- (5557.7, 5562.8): 36.5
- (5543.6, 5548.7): 35.4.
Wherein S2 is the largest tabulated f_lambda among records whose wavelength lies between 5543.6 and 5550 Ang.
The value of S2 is 37.48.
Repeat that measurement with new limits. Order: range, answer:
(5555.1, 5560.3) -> 40.7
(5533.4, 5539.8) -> 37.95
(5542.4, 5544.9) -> 37.16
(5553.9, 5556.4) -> 34.03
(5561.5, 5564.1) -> 34.34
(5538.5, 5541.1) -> 35.77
